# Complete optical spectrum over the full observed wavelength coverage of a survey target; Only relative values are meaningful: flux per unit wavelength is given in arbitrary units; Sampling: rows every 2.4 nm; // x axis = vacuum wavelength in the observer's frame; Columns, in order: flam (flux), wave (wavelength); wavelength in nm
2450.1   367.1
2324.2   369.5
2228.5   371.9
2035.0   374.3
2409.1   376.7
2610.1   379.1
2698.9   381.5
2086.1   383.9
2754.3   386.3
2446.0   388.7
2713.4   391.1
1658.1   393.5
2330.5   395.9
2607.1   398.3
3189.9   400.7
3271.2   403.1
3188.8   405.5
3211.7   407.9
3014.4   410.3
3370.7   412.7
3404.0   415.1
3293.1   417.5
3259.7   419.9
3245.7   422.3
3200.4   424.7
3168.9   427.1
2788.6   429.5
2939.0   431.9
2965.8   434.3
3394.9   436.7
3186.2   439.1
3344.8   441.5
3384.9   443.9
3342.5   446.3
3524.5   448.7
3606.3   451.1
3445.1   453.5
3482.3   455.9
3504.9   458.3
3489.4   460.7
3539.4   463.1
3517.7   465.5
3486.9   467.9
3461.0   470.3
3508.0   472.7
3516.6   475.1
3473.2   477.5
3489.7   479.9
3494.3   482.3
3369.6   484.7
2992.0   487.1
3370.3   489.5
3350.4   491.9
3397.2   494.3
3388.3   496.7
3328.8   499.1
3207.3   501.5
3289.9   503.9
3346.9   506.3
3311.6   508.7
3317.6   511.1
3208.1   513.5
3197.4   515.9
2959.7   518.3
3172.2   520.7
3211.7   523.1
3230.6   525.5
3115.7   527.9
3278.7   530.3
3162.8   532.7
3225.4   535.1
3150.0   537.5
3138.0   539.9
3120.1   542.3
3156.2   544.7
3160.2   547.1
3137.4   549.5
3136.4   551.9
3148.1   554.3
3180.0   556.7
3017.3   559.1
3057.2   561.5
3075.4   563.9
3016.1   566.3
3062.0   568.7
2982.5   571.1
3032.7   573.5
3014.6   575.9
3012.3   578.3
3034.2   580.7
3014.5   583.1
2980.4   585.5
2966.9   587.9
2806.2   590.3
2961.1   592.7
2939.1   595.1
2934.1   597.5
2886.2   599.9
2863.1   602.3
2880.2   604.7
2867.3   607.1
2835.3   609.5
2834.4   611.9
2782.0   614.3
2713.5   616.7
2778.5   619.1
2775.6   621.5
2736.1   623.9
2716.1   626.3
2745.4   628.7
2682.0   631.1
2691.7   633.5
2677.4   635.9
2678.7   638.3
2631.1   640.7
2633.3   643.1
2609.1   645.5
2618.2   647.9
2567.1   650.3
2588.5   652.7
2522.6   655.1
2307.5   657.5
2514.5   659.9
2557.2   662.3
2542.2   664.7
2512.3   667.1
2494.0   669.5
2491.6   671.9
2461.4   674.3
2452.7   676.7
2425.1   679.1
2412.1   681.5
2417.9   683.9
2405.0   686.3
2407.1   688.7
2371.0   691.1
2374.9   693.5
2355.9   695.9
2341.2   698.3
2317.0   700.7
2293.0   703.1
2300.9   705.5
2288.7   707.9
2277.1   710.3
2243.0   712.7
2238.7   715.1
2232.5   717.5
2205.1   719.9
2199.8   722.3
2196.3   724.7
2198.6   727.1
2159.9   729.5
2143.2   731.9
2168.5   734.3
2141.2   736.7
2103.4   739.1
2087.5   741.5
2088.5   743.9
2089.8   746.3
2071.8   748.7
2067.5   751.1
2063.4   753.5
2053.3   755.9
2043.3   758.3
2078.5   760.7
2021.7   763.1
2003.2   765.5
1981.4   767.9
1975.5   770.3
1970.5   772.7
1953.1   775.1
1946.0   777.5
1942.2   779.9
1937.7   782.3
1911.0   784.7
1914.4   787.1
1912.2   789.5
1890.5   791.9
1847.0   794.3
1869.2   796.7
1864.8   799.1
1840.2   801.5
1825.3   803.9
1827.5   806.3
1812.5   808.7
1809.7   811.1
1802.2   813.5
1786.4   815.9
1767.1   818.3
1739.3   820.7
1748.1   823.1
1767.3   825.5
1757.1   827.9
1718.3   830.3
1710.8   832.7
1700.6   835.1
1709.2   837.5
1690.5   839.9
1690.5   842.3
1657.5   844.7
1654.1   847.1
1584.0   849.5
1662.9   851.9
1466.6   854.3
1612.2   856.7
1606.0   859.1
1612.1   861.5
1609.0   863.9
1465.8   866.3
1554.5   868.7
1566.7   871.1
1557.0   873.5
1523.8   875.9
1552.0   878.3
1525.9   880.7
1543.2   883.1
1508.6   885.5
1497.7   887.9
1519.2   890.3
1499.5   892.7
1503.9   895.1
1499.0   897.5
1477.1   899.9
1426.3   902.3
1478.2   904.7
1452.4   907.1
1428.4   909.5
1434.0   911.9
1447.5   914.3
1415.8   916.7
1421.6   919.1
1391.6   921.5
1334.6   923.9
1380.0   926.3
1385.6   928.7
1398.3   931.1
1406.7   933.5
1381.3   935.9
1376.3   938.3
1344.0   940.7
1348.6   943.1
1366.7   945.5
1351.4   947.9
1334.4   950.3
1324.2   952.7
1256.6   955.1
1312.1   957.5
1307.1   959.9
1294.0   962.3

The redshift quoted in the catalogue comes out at 0.00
